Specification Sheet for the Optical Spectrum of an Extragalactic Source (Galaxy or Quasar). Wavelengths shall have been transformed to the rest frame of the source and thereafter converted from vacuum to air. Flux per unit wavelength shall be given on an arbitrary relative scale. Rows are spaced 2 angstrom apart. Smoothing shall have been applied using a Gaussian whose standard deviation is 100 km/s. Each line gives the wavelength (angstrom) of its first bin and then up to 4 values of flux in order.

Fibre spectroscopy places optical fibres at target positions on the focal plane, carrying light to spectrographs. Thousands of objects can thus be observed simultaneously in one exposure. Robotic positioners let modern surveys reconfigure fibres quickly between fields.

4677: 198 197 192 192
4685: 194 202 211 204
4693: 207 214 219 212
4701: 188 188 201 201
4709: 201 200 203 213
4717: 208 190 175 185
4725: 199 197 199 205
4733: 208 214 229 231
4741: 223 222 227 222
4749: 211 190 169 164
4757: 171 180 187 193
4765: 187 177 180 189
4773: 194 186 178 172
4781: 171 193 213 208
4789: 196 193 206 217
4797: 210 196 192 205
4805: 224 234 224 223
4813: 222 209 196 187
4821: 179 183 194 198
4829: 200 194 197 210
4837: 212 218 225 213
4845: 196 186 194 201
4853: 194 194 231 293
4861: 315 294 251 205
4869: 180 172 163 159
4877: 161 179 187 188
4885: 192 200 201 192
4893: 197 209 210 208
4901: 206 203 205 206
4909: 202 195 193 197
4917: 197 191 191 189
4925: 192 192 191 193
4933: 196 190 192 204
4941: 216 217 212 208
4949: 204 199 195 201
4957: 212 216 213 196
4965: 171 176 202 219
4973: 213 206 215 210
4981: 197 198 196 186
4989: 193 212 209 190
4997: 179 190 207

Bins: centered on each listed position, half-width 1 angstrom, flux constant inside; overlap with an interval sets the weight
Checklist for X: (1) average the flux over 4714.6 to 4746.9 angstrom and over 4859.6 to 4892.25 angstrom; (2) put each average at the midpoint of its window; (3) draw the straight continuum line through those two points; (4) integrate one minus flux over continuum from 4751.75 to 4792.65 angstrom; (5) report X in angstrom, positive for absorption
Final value 4.23 angstrom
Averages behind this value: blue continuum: 208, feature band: 185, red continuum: 204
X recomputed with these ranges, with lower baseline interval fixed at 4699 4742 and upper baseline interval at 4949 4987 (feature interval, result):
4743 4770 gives 1.7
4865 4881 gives 1.8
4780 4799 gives 0.2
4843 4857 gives 0.3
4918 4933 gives 0.8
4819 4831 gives 0.7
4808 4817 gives -0.6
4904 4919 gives 0.2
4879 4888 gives 0.5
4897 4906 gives -0.2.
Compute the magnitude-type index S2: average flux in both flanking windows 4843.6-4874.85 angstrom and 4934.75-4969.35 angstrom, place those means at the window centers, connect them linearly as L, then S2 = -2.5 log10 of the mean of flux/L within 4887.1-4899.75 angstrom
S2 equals 0.04 mag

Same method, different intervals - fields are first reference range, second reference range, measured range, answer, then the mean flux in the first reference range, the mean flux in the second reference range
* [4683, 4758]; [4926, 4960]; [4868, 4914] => 0.059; 202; 202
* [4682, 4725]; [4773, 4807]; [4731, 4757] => -0.043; 200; 198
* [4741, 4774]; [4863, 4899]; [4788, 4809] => -0.082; 192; 194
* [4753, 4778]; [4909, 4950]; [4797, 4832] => -0.096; 182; 198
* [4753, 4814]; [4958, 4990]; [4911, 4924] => 0.033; 196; 200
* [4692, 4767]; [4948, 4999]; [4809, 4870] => -0.068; 201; 200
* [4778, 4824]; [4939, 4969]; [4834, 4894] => -0.023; 202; 203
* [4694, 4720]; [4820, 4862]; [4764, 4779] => 0.129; 203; 211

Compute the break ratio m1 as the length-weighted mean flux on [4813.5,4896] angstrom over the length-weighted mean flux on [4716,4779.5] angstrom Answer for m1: 1.0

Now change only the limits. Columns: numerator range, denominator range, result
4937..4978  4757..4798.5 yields 1.07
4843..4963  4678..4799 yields 1.02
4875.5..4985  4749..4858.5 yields 1.00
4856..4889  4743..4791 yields 1.11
